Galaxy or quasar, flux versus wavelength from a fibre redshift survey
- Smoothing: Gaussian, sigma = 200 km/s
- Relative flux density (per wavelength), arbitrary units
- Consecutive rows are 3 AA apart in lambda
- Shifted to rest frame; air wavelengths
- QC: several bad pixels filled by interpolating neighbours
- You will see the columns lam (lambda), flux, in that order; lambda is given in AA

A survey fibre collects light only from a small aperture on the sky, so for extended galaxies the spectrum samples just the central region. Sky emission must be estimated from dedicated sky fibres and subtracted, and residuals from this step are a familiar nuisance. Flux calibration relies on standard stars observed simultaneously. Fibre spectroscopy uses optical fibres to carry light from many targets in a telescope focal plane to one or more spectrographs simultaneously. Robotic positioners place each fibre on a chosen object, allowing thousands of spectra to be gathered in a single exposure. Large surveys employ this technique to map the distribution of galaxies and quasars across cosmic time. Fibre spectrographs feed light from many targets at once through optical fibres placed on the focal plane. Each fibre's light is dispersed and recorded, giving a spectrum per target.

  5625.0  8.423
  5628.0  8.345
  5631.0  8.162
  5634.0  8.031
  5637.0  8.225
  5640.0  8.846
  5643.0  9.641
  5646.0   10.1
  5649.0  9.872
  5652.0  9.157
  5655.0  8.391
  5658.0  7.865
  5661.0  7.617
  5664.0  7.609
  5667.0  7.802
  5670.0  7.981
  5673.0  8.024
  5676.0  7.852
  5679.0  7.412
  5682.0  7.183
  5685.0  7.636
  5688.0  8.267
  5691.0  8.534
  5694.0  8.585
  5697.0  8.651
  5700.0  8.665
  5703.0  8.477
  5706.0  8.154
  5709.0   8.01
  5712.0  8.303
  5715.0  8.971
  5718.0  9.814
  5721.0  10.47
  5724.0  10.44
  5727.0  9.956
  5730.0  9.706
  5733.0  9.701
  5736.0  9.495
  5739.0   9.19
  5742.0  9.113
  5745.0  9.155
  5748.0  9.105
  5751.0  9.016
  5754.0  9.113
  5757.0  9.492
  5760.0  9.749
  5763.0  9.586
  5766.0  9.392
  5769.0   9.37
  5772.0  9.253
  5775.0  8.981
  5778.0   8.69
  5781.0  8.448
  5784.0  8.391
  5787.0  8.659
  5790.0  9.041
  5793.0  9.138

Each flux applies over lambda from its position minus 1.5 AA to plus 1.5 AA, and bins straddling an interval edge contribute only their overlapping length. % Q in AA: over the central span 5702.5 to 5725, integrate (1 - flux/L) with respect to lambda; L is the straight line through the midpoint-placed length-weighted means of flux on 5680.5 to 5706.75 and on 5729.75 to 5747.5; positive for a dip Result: -0.8 AA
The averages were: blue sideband 8.24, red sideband 9.36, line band 9.08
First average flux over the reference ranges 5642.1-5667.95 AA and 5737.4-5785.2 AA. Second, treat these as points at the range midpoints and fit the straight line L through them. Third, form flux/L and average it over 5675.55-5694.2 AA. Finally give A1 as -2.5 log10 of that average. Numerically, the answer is 0.12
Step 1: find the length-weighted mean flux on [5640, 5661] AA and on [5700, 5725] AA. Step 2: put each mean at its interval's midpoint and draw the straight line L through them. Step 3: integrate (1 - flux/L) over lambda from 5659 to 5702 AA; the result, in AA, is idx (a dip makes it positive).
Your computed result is 5.0 AA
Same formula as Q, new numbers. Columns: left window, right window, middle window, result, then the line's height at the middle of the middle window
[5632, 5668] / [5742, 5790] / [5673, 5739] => 0.57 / 8.84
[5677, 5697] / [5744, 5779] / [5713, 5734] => -2.99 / 8.61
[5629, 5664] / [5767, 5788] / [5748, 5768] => -1.25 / 8.82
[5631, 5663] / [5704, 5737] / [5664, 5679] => 1.85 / 8.94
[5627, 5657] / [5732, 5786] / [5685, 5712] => 1.94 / 9.01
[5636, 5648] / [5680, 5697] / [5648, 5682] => 2.40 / 8.68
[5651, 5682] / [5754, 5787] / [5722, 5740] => -2.35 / 8.66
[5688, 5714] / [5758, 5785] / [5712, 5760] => -3.95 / 8.77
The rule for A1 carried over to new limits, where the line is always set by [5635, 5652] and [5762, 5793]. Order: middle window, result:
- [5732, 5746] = -0.03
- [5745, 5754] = -0.01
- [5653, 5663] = 0.16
